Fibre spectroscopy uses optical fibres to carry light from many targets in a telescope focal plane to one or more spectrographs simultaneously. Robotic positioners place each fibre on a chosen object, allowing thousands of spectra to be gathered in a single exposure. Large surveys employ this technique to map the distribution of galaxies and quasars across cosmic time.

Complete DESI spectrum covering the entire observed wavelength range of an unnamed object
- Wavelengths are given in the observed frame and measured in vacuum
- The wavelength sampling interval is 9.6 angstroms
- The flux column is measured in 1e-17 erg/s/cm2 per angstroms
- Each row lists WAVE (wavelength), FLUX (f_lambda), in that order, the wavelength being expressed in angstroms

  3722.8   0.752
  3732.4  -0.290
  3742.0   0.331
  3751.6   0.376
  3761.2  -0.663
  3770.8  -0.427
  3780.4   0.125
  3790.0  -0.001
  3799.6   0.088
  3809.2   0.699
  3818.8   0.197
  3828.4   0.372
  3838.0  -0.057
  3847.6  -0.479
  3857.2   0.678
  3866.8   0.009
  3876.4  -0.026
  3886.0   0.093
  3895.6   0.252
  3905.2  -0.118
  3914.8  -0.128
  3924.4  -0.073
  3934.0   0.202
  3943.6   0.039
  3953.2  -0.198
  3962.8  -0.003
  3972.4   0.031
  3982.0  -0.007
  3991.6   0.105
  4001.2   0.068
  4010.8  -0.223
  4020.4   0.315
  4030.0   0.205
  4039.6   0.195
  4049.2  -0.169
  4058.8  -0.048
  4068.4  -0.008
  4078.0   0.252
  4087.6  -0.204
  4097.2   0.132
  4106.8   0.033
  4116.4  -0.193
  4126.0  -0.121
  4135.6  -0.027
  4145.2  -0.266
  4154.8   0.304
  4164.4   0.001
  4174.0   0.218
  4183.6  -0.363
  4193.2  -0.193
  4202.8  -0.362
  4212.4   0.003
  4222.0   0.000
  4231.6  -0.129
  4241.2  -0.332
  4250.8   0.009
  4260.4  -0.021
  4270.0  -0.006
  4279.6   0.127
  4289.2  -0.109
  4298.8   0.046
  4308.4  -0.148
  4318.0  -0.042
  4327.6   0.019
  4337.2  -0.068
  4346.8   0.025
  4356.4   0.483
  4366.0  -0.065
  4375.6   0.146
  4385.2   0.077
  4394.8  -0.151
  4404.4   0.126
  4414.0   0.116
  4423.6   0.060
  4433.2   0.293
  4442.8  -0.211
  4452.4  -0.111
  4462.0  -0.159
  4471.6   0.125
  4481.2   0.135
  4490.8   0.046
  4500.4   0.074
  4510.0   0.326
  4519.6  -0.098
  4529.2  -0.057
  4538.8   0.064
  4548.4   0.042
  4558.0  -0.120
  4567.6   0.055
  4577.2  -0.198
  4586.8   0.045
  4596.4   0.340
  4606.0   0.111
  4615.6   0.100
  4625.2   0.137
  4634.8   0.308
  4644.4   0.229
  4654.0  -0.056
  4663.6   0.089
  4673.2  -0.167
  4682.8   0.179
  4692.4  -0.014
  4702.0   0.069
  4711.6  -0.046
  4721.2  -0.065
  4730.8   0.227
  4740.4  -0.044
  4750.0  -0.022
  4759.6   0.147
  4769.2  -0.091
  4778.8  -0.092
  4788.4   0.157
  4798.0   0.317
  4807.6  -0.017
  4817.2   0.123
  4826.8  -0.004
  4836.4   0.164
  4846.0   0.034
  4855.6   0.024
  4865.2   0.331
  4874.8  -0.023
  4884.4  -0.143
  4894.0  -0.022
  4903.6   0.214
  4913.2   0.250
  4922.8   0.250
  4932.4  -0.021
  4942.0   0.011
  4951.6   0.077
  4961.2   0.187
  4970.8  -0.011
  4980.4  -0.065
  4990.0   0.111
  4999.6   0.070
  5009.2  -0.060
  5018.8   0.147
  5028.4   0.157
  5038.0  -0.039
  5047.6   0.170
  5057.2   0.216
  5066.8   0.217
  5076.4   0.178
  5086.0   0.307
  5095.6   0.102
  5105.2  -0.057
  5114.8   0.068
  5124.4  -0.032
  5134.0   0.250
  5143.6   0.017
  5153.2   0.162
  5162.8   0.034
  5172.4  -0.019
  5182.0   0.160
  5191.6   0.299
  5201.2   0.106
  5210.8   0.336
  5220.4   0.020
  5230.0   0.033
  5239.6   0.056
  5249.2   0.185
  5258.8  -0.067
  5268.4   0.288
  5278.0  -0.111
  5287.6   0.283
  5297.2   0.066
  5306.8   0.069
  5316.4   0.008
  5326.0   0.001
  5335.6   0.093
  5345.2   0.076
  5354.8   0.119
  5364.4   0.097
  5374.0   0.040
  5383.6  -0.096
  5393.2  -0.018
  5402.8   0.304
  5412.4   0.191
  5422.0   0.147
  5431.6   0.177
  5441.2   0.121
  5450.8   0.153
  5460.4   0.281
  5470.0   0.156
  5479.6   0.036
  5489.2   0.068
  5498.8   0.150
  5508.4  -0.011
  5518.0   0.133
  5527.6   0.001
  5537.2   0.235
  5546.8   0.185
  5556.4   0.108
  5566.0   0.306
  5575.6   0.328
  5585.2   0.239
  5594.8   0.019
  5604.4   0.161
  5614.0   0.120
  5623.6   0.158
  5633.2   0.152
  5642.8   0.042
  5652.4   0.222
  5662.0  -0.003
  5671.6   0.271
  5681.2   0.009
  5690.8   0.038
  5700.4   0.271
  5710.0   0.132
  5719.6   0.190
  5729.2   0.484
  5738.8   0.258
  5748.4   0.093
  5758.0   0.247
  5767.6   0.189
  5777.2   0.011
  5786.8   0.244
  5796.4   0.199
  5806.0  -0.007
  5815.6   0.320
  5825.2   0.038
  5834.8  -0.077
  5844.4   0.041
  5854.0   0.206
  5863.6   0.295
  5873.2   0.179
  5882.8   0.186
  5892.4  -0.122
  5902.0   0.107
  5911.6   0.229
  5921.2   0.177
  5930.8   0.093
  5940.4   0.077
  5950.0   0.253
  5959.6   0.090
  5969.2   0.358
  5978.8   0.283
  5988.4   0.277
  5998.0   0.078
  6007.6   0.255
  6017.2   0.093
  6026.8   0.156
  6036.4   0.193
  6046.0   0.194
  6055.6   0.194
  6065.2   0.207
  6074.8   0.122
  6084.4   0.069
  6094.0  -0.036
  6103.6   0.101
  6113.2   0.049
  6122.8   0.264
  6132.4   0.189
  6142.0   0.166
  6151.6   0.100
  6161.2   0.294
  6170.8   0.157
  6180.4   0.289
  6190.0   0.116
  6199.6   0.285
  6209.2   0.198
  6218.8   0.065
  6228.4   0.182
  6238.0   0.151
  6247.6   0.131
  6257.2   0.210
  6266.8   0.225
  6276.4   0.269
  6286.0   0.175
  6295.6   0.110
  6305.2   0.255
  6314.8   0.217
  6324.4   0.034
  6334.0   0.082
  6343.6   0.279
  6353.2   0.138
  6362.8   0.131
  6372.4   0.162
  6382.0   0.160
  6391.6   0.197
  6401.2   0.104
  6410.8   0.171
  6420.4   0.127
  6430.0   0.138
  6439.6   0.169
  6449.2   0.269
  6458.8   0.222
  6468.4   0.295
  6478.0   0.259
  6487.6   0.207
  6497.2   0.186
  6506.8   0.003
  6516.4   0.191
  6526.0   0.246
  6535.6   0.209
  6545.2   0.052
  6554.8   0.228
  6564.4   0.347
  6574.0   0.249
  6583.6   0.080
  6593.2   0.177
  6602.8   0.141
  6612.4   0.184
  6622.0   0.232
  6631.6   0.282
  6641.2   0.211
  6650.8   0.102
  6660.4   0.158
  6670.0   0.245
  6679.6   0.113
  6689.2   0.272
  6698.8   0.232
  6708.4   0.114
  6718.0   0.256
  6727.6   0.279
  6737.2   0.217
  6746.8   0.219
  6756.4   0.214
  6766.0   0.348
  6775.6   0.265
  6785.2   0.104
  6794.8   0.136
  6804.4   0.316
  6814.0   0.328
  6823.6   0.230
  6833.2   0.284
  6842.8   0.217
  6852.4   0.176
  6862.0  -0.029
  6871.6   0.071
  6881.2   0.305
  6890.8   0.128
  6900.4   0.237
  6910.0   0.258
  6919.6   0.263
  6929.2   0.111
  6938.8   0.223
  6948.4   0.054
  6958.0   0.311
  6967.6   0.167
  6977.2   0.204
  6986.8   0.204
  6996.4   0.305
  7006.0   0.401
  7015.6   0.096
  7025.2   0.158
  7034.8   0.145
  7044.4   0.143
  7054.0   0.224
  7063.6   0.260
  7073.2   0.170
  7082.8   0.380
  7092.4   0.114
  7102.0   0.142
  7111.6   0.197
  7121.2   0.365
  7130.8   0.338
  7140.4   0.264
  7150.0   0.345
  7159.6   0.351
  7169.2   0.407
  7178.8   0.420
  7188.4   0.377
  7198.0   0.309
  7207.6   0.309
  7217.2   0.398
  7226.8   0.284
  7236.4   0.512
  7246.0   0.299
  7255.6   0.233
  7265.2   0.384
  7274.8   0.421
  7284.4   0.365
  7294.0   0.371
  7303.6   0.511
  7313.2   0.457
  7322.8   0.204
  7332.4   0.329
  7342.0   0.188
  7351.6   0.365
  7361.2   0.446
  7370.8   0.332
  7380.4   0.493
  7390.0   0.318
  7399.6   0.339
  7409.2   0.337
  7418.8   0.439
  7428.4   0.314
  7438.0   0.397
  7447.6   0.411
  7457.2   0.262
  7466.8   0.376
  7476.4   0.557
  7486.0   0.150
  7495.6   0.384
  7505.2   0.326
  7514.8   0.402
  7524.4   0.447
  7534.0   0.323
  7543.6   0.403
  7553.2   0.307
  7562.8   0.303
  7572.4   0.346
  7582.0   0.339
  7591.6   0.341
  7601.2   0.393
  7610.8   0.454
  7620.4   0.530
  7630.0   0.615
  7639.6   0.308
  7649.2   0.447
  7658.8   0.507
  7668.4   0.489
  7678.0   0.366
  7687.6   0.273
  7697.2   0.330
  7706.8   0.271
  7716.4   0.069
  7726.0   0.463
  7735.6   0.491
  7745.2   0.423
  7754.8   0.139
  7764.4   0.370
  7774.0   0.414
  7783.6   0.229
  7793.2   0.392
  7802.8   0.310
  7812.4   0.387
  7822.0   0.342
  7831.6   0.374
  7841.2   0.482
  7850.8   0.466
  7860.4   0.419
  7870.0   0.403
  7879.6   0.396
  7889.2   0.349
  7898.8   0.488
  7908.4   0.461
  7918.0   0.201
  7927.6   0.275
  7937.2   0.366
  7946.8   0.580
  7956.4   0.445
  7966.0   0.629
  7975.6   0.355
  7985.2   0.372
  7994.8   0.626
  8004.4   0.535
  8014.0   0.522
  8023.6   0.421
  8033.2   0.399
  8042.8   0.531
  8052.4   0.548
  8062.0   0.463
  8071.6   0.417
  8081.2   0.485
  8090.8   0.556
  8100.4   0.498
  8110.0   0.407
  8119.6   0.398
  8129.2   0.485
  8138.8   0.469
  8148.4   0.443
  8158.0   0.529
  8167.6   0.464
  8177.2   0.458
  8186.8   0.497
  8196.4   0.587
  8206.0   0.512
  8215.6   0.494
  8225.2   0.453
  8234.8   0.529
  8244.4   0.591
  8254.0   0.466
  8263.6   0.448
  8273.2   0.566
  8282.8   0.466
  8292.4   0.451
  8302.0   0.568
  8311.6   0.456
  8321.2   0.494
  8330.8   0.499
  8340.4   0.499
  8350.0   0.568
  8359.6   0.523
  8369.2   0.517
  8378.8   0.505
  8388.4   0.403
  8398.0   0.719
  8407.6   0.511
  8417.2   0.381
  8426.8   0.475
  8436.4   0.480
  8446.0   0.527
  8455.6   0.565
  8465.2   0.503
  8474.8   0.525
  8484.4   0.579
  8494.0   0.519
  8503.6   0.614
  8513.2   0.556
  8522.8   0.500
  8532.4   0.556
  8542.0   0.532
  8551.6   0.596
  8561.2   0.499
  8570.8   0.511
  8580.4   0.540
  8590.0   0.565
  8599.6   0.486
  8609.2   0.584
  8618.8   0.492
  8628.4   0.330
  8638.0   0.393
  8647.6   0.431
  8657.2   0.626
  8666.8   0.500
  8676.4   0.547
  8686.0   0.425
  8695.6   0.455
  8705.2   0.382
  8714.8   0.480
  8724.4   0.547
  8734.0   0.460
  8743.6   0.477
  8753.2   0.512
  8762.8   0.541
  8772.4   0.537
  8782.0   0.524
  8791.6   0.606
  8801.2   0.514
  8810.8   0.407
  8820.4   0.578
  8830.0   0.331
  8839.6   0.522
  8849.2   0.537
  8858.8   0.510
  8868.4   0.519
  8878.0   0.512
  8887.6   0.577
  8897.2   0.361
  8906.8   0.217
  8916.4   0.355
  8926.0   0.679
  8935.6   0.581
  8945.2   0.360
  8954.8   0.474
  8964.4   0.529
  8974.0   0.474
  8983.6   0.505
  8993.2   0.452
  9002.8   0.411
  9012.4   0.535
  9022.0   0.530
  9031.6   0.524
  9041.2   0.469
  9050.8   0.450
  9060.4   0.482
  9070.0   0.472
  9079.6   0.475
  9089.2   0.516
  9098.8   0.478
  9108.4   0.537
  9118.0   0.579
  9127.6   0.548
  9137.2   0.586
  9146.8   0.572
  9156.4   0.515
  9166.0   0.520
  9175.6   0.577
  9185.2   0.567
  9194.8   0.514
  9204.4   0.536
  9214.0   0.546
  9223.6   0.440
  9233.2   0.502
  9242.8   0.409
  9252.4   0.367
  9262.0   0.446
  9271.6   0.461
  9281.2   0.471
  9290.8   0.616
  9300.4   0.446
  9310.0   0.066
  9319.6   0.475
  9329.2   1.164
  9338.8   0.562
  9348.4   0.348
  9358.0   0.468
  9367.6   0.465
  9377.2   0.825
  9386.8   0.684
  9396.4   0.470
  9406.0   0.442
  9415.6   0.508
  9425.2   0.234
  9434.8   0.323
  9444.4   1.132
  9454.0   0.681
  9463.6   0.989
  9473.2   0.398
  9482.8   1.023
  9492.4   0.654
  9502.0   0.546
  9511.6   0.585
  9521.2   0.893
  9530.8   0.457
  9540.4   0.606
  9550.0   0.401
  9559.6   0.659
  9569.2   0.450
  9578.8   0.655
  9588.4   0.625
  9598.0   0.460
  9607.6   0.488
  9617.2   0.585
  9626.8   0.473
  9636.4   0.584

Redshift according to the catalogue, 0.79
